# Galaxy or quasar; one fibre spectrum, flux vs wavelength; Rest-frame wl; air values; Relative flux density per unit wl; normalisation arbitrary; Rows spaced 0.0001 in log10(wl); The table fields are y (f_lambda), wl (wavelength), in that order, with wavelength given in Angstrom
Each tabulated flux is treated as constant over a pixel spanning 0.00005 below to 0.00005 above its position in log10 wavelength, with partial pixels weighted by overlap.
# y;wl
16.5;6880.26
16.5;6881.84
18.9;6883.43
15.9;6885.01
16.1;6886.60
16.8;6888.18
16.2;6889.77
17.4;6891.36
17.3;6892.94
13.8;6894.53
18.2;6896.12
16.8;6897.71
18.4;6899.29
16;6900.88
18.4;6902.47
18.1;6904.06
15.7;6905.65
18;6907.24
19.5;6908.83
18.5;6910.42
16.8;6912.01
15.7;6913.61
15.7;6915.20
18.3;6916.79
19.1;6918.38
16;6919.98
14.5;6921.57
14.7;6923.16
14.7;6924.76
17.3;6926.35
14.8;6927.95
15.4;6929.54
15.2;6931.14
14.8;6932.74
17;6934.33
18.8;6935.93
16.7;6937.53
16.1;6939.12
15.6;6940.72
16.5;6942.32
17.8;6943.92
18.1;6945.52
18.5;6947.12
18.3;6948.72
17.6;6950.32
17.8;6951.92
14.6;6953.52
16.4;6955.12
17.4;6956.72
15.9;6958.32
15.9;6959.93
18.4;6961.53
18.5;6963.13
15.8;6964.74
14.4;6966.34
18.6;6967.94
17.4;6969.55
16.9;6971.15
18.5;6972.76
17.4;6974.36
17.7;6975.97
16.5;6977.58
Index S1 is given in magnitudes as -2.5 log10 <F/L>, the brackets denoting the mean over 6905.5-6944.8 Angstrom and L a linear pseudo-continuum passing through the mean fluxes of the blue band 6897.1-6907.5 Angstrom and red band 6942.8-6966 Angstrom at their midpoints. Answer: 0.05 mag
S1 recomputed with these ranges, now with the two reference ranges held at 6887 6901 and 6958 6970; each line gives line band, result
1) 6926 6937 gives 0.05 mag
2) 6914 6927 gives 0.04 mag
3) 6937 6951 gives -0.03 mag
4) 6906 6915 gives -0.04 mag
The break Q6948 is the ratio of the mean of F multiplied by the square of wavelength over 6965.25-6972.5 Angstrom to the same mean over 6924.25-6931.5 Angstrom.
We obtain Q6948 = 1.10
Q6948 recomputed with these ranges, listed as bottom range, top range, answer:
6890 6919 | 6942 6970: 1.00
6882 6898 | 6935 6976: 1.04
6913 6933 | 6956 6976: 1.09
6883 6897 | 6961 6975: 1.06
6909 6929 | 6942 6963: 1.06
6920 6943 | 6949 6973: 1.08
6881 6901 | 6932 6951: 1.03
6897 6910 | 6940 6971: 0.98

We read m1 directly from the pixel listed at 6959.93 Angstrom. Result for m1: 15.9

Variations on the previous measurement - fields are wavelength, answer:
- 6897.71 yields 16.8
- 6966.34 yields 14.4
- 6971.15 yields 16.9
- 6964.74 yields 15.8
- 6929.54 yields 15.4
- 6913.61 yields 15.7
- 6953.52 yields 14.6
